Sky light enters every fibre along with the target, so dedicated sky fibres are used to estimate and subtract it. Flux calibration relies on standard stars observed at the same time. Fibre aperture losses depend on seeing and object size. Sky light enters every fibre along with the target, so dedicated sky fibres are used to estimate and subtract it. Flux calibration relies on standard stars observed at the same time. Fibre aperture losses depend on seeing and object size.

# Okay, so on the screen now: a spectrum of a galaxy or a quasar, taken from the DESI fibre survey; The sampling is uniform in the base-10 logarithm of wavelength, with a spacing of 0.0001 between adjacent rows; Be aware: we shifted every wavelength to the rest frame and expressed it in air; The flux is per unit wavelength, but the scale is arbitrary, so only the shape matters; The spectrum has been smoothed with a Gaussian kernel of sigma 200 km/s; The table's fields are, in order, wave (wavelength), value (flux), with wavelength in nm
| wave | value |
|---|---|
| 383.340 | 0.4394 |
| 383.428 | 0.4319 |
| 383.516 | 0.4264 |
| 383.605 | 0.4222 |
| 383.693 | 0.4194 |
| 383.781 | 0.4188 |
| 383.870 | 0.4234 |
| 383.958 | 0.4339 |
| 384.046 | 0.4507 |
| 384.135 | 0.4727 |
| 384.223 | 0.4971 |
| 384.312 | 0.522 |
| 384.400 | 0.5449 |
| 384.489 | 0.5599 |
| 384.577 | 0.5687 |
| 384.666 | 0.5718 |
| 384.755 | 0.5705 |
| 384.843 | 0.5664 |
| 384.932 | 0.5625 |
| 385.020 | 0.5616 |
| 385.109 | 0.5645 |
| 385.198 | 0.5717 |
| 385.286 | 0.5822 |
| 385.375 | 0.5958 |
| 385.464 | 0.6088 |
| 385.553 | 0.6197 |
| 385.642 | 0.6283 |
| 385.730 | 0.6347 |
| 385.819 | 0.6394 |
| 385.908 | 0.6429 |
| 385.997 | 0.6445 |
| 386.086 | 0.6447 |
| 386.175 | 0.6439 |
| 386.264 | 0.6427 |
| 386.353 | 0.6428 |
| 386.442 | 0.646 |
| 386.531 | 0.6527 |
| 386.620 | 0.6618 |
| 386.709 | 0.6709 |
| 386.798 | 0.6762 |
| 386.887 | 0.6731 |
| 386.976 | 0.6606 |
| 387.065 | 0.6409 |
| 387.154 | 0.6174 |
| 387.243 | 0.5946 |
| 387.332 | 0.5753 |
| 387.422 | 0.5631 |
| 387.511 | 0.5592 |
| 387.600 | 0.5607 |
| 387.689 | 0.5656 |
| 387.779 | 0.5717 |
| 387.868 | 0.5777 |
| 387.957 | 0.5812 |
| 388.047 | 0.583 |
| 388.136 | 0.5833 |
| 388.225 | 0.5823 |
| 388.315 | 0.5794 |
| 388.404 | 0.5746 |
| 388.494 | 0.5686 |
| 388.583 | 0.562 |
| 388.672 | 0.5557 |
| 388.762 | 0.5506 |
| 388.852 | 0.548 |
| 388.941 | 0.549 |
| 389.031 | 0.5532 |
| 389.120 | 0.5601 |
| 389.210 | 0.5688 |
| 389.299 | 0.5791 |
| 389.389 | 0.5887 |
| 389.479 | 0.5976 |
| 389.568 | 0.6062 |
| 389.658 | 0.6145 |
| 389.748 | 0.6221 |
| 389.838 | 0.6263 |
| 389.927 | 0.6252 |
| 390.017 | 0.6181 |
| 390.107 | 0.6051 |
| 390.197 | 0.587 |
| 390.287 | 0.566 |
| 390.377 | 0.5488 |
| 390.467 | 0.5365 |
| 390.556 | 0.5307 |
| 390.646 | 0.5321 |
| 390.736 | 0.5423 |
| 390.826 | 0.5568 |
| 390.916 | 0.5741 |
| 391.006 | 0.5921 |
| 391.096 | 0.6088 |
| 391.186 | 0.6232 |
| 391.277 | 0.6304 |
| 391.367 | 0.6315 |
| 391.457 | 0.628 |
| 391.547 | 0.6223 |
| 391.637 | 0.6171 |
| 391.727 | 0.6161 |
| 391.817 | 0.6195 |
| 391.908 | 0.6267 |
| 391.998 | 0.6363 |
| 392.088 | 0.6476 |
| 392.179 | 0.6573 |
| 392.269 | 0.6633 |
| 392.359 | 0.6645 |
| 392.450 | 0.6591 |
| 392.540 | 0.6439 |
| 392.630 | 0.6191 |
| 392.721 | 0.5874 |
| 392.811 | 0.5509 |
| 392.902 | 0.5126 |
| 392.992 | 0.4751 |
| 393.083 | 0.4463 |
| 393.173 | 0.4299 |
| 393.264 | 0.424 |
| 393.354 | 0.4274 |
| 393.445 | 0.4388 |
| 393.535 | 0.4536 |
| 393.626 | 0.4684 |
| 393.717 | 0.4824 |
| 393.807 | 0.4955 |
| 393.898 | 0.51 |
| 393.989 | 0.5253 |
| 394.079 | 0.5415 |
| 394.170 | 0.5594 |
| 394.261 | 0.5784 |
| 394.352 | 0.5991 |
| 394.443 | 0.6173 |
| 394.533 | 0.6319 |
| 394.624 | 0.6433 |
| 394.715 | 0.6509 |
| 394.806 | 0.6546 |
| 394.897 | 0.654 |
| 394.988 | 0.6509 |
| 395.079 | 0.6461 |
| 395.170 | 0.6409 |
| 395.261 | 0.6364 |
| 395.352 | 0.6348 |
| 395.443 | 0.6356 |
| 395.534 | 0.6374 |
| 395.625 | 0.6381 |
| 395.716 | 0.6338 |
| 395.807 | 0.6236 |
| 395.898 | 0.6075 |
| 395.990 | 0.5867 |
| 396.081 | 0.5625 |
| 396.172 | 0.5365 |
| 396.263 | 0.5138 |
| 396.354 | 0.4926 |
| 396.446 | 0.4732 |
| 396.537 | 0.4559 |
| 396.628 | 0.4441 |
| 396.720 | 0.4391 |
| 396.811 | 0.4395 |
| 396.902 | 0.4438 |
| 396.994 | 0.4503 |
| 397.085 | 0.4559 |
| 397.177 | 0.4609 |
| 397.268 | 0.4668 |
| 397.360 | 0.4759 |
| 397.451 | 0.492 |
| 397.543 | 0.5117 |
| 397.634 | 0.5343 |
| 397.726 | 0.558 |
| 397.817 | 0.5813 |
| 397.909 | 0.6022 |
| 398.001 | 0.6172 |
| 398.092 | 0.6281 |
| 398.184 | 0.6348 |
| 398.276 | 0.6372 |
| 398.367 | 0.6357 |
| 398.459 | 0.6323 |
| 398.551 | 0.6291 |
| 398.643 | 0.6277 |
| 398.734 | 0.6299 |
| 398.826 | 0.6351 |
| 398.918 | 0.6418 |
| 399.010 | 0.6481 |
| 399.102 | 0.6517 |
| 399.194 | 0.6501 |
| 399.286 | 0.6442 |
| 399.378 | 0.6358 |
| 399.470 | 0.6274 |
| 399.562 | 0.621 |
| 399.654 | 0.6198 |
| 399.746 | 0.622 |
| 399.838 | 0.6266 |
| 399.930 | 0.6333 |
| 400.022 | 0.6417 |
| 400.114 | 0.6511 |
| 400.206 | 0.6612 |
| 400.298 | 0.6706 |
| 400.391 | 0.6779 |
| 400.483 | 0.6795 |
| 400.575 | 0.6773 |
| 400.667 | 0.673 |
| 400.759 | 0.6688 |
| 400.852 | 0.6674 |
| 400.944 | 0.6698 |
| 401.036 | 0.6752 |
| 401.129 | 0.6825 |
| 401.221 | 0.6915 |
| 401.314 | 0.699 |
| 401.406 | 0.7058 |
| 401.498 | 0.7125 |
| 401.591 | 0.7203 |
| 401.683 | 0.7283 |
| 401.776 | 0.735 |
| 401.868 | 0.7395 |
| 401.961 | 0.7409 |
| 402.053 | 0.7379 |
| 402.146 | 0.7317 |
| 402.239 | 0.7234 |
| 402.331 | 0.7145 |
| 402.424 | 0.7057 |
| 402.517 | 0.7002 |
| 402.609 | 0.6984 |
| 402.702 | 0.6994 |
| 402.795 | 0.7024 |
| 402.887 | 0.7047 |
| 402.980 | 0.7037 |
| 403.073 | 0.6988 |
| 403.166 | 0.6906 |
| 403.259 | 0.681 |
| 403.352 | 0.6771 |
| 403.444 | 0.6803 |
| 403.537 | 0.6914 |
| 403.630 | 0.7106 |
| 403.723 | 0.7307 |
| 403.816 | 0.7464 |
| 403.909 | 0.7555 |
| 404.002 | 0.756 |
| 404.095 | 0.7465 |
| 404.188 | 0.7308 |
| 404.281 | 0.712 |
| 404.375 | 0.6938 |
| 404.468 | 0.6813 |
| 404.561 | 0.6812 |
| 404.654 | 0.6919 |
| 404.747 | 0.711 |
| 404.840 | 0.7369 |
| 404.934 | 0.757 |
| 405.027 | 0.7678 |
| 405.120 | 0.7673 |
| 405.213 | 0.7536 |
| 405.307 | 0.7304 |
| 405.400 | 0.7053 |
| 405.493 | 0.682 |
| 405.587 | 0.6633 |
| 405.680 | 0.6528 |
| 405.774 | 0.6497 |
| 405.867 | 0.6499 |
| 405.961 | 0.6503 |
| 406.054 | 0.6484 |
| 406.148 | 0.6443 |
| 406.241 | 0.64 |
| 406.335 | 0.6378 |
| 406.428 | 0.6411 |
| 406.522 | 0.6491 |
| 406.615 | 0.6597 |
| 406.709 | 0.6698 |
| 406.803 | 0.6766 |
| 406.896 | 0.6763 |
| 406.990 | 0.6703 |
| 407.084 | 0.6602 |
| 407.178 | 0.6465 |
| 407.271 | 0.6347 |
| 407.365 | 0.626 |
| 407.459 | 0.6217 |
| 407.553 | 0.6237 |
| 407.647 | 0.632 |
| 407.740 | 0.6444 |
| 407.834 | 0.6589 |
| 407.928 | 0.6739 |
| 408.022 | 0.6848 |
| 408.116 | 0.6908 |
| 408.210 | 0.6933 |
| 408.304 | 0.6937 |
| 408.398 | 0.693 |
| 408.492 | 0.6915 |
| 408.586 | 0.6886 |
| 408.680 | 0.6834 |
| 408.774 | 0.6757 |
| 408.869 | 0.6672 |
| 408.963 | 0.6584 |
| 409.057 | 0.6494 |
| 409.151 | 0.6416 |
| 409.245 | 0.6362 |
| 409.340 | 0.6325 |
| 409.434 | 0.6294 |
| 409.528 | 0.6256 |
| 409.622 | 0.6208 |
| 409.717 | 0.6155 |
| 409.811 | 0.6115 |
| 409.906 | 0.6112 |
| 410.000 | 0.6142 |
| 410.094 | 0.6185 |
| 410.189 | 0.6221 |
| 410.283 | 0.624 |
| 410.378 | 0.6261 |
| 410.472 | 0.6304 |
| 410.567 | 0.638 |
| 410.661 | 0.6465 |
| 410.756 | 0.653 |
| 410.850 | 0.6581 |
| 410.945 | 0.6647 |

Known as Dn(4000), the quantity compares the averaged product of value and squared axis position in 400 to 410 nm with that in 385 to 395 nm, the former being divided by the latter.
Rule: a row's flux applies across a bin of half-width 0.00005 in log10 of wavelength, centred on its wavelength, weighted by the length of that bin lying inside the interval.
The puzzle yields 1.25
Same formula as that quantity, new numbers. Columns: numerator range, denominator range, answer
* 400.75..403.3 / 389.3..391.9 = 1.25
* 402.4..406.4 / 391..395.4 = 1.27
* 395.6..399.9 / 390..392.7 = 0.97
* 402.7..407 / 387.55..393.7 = 1.30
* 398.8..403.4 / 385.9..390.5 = 1.21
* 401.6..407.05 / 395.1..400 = 1.25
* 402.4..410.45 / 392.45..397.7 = 1.32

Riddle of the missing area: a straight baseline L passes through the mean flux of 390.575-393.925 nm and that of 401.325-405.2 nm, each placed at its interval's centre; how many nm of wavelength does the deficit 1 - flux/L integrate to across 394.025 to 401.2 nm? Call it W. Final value 0.45 nm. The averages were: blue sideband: 0.565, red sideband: 0.717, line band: 0.599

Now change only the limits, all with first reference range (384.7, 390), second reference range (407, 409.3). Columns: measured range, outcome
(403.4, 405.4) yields -0.230 nm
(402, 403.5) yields -0.135 nm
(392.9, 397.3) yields 0.586 nm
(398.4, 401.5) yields -0.084 nm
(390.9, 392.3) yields -0.029 nm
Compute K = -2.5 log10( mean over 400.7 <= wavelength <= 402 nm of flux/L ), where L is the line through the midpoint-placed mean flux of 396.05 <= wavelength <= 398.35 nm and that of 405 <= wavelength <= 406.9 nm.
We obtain -0.18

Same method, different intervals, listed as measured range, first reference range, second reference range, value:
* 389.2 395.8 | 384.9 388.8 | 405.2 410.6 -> 0.06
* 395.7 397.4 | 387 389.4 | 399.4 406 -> 0.27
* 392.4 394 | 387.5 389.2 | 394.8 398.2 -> 0.10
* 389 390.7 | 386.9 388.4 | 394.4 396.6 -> 0.02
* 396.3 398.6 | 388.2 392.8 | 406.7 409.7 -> 0.18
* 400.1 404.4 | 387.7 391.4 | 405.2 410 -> -0.11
